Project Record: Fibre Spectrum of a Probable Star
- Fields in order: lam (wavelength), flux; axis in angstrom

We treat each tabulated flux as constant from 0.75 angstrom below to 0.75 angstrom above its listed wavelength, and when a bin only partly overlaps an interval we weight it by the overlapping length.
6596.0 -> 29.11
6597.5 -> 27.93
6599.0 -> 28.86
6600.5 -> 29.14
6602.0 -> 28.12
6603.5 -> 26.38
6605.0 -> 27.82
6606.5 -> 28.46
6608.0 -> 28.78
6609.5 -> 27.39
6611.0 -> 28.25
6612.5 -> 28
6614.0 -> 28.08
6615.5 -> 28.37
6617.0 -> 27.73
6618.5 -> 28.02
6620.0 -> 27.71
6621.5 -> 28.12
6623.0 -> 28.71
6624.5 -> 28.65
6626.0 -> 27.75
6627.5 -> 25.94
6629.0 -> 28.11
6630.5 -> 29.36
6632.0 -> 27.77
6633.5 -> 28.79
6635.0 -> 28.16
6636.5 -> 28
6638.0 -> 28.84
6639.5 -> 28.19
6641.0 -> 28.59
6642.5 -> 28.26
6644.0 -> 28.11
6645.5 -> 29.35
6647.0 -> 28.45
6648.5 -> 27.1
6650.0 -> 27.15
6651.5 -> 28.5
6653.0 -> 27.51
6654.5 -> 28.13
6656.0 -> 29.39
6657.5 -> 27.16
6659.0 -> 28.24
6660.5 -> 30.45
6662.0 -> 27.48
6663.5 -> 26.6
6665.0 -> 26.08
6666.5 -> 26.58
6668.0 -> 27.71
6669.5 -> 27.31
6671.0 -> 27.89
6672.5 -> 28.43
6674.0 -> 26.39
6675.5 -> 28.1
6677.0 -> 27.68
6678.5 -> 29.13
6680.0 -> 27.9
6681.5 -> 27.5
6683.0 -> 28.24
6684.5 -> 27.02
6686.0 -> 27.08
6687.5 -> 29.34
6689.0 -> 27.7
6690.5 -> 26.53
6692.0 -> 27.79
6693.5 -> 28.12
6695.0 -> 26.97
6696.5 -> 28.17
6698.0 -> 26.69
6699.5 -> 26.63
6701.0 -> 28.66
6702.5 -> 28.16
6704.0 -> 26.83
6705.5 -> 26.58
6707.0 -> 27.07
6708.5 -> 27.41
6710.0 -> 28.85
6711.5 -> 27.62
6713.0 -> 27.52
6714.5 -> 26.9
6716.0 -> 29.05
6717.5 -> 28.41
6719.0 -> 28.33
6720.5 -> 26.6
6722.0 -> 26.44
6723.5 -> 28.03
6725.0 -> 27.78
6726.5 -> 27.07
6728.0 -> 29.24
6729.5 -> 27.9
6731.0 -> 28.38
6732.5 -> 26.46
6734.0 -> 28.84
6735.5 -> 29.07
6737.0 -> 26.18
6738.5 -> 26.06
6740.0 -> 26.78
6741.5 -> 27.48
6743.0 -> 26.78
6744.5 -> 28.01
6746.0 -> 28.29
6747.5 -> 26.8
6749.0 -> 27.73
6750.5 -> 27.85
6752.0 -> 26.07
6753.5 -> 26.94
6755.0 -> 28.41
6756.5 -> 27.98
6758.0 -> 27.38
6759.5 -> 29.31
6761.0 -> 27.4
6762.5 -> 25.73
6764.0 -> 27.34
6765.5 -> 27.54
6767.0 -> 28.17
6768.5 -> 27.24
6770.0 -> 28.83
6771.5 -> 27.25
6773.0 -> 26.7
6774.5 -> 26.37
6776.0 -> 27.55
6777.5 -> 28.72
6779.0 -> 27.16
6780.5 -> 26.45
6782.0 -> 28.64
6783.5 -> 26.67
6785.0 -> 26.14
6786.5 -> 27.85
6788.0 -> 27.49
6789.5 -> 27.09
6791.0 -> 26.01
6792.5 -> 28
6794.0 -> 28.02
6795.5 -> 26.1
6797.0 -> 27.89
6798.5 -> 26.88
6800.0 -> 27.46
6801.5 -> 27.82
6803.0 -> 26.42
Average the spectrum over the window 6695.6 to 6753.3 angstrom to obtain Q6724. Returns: 27.5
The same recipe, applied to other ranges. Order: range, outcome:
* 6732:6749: 27.4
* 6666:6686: 27.7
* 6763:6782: 27.5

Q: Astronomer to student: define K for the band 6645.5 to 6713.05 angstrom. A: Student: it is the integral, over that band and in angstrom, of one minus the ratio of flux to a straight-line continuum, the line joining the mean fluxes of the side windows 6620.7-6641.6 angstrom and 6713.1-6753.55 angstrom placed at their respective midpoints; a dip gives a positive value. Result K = 0.5 angstrom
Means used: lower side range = 28.2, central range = 27.7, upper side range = 27.5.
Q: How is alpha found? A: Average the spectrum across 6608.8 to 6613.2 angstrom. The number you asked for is 27.9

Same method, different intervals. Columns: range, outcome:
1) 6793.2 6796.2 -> 27.1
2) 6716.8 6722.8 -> 27.4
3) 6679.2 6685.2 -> 27.7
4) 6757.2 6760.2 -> 28.3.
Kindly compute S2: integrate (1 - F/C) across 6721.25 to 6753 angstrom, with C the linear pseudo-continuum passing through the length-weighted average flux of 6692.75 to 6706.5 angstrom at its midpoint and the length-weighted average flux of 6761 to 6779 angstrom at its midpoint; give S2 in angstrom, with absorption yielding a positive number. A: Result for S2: -0.1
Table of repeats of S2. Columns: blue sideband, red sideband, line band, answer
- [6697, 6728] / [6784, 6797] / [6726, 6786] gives -0.3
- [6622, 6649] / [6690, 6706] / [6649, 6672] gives 0.1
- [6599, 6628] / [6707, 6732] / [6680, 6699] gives 0.2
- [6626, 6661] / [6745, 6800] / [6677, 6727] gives 0.4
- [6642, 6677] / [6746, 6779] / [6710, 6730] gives -0.1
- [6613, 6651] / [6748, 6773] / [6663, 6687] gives 0.4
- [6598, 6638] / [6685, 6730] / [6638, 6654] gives -0.1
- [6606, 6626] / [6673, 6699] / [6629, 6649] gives -0.3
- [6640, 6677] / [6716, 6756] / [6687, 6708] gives 0.2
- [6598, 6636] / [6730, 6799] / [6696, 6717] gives 0.1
